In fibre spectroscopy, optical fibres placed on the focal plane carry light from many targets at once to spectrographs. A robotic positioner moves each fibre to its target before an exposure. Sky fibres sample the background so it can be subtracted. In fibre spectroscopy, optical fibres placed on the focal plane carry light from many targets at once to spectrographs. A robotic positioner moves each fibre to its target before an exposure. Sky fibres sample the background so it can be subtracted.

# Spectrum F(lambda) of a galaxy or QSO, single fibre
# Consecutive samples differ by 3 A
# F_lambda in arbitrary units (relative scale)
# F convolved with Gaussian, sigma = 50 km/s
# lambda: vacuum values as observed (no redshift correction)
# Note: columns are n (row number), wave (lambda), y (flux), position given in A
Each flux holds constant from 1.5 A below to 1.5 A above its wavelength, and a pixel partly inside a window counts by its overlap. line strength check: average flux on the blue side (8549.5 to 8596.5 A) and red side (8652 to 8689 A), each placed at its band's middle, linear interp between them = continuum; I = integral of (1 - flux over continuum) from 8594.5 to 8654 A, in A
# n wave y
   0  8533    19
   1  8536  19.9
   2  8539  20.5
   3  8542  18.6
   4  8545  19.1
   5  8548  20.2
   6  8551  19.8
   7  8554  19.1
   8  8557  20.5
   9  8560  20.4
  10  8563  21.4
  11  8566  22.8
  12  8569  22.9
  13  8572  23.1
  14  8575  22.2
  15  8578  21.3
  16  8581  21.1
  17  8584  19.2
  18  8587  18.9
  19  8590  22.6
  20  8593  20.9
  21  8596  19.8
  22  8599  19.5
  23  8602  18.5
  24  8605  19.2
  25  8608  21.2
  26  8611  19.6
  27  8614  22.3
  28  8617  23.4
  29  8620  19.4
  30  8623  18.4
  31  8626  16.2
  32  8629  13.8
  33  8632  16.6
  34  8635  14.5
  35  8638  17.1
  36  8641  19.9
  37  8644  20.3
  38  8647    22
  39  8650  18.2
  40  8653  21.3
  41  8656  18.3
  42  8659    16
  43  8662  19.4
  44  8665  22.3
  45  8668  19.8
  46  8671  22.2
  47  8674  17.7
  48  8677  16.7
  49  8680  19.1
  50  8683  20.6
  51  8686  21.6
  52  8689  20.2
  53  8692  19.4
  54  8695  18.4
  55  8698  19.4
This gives 3.6 A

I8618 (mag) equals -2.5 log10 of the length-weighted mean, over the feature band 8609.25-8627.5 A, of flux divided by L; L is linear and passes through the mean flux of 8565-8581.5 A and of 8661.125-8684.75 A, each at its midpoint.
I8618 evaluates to 0.066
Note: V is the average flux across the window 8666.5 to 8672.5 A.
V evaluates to 21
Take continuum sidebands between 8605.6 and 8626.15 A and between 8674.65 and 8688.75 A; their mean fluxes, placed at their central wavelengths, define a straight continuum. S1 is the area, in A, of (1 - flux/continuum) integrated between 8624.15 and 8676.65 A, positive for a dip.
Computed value 3.47 A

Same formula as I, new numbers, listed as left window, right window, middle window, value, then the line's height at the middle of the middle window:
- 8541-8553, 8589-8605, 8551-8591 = -2.8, 19.8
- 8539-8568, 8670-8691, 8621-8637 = 3.1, 19.9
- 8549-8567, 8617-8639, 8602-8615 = -1.6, 18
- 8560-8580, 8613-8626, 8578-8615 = 1.5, 21.1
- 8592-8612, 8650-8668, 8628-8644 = 2.2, 19.5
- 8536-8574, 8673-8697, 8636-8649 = 0.1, 19.7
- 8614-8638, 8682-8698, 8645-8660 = -0.5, 18.7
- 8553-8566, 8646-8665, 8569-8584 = -1.0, 20.4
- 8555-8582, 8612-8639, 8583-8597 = 0.0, 20.3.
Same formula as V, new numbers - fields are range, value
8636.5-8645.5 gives 19.1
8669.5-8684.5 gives 19.3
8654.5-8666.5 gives 19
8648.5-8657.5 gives 19.3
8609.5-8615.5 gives 21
